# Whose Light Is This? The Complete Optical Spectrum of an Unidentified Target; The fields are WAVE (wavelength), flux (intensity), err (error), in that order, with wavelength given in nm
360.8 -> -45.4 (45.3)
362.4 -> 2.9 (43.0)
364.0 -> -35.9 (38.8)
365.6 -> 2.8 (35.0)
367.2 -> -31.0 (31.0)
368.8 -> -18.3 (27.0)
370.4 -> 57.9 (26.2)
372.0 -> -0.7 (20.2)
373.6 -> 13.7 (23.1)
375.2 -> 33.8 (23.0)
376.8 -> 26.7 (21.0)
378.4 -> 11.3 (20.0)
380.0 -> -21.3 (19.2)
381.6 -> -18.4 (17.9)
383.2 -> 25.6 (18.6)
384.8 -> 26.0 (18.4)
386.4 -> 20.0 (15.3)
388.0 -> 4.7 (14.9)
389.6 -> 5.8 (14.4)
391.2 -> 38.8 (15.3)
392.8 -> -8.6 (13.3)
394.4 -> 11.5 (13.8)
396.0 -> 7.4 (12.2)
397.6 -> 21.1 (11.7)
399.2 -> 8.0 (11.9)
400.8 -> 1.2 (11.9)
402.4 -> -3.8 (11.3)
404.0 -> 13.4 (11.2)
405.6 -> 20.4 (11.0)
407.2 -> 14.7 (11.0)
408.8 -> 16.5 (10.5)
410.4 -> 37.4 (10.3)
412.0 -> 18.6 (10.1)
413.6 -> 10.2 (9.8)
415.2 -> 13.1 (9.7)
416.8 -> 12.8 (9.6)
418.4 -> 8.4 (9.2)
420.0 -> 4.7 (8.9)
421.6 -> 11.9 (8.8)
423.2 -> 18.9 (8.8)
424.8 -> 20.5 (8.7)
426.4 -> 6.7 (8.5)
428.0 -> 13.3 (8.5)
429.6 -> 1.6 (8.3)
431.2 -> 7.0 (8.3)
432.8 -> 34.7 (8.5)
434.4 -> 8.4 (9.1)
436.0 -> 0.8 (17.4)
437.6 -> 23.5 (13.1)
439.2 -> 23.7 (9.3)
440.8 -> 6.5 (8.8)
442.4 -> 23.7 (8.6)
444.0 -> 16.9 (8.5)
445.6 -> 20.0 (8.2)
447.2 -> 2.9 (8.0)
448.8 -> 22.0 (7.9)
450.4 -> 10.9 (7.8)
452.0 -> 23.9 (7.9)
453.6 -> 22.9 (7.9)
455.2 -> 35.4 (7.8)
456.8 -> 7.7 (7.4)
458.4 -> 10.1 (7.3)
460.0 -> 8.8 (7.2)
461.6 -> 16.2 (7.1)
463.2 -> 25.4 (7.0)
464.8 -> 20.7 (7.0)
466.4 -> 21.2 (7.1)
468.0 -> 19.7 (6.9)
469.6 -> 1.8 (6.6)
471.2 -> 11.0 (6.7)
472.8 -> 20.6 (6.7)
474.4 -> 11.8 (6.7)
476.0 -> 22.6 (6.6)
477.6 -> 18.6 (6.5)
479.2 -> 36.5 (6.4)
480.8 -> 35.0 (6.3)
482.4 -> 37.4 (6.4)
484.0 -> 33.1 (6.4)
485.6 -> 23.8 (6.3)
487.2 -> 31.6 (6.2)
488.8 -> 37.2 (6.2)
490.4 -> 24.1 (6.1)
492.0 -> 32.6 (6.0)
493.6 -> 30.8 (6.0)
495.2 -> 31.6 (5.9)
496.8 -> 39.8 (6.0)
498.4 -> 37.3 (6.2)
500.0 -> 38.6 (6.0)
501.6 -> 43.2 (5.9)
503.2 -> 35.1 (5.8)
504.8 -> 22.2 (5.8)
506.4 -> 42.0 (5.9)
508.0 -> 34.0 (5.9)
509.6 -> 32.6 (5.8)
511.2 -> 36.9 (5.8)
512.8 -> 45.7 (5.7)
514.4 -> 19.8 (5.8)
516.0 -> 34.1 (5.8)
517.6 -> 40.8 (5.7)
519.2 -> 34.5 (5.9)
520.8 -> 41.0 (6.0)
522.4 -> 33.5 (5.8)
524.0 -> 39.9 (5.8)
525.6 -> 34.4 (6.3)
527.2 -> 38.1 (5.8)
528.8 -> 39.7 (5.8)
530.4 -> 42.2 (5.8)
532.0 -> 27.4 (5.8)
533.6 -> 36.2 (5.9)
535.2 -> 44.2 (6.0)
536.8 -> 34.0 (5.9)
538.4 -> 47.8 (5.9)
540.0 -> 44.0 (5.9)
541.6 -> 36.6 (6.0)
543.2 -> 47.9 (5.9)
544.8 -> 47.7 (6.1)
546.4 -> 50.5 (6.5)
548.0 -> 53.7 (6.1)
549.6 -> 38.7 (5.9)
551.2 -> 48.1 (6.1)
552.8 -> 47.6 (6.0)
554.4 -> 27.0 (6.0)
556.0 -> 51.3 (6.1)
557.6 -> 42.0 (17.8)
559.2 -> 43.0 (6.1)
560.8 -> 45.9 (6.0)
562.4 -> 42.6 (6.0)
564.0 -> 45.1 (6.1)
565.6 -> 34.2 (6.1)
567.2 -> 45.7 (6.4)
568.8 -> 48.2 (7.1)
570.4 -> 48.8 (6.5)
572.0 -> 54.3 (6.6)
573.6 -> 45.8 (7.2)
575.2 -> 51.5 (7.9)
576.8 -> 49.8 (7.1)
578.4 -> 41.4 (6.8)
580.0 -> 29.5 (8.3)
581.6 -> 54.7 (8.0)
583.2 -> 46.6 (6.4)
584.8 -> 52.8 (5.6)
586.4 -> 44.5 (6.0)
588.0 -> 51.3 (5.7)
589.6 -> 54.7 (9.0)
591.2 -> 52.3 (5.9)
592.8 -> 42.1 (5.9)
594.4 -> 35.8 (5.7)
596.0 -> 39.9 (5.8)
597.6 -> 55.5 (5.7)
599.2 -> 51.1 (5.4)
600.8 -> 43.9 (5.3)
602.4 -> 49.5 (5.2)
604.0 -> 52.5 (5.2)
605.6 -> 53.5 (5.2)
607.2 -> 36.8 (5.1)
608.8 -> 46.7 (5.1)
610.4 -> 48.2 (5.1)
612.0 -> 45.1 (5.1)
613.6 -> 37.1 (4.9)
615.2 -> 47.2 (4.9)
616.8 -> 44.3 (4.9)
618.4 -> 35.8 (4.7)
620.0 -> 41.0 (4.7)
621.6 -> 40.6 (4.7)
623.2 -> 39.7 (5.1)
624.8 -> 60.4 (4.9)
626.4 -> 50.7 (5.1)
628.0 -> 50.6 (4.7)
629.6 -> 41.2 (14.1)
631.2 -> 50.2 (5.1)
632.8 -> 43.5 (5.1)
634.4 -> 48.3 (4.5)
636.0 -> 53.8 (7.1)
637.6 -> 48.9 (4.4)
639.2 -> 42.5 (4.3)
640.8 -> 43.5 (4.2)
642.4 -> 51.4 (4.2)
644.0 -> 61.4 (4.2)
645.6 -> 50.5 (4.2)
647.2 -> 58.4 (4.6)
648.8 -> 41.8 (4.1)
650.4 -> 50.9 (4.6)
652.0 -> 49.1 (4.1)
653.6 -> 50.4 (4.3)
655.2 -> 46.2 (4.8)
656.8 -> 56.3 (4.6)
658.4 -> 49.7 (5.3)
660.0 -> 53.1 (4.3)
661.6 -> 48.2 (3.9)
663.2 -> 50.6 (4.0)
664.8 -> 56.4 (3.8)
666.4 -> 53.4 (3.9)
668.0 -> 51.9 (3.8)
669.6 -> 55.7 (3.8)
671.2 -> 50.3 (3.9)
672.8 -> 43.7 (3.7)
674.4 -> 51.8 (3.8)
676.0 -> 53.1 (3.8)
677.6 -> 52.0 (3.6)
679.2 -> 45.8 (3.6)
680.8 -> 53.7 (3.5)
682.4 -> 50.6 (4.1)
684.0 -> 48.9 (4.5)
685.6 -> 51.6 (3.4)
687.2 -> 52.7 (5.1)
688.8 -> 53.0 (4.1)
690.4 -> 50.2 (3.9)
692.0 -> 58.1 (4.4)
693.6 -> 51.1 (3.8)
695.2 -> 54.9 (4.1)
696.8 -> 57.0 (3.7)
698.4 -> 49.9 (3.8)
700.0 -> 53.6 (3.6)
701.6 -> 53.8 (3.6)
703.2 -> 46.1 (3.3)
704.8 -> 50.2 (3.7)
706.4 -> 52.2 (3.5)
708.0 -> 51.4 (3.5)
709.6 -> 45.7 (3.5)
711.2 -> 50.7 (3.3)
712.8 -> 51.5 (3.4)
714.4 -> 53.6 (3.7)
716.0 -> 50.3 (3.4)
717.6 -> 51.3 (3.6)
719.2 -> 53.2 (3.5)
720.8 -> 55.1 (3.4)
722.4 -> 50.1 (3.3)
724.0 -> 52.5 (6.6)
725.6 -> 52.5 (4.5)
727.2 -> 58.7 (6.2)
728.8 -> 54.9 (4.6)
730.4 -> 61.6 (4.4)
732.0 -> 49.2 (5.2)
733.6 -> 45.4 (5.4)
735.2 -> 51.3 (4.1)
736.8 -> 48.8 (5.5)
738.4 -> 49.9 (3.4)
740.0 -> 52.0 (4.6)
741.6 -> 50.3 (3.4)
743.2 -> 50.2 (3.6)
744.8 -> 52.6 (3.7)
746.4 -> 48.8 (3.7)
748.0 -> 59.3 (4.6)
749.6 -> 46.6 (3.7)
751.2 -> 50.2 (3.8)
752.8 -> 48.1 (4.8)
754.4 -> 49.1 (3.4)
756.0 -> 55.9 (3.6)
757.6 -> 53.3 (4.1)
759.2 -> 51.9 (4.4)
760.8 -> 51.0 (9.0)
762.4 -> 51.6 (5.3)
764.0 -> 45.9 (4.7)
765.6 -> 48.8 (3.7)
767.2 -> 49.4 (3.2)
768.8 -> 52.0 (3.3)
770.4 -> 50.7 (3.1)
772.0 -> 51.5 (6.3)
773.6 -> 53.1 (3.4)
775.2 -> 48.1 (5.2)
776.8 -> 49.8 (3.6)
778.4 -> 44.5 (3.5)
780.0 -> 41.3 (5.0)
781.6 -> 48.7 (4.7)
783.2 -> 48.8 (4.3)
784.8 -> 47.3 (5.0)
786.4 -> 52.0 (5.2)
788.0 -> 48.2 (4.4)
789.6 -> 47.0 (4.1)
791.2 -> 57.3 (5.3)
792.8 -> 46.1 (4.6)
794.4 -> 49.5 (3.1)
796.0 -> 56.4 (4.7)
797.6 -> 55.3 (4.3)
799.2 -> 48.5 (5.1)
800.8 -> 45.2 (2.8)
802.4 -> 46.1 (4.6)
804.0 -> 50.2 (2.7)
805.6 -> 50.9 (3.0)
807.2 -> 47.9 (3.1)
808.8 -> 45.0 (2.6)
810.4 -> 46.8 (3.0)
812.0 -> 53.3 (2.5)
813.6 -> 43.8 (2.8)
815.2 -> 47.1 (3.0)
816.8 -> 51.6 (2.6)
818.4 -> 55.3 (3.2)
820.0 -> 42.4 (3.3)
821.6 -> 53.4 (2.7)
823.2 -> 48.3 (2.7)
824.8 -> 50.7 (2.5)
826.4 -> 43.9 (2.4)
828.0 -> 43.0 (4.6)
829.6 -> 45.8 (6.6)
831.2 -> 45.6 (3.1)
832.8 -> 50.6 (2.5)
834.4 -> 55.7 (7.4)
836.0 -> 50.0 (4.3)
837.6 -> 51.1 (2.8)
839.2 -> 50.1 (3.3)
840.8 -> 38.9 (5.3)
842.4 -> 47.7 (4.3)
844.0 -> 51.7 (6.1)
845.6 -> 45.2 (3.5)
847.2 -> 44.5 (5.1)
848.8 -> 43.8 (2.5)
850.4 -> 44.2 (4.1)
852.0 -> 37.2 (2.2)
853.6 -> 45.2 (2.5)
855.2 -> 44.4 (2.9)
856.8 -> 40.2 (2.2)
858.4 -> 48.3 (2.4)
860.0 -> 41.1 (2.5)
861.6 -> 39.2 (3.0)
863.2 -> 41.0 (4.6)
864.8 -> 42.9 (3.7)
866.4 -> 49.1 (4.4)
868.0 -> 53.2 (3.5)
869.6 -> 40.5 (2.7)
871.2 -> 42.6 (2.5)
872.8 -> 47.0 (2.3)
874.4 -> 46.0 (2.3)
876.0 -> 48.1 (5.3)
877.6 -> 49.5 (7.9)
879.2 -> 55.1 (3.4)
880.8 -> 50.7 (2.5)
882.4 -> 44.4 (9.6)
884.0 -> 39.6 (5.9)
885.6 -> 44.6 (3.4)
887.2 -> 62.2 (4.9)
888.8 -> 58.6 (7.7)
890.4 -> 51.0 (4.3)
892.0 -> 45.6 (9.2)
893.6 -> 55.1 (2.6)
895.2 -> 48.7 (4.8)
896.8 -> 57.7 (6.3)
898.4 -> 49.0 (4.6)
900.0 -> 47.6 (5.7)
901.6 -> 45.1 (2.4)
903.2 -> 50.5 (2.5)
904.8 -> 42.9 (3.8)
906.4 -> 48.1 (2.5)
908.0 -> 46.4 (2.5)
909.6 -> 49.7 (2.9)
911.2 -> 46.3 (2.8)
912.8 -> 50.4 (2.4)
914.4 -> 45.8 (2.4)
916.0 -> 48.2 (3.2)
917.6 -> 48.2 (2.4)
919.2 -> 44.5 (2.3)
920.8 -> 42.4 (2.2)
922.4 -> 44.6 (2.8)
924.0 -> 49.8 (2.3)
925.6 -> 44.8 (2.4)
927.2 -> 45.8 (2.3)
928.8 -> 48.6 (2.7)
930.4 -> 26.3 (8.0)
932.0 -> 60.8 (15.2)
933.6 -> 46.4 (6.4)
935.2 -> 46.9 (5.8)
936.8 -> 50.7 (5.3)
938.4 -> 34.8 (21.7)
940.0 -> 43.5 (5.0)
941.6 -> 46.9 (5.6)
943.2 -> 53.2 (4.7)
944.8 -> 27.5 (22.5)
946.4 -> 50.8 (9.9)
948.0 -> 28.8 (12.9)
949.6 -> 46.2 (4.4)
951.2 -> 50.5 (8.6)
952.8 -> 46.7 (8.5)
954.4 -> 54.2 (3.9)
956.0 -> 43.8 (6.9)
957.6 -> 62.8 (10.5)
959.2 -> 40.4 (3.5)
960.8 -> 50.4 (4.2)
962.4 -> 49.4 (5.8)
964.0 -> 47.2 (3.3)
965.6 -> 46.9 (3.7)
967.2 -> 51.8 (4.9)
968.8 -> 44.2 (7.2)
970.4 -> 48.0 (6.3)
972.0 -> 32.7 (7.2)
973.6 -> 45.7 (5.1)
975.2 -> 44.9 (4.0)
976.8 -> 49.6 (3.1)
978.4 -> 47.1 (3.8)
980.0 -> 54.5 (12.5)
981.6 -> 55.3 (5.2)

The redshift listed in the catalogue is 0.195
